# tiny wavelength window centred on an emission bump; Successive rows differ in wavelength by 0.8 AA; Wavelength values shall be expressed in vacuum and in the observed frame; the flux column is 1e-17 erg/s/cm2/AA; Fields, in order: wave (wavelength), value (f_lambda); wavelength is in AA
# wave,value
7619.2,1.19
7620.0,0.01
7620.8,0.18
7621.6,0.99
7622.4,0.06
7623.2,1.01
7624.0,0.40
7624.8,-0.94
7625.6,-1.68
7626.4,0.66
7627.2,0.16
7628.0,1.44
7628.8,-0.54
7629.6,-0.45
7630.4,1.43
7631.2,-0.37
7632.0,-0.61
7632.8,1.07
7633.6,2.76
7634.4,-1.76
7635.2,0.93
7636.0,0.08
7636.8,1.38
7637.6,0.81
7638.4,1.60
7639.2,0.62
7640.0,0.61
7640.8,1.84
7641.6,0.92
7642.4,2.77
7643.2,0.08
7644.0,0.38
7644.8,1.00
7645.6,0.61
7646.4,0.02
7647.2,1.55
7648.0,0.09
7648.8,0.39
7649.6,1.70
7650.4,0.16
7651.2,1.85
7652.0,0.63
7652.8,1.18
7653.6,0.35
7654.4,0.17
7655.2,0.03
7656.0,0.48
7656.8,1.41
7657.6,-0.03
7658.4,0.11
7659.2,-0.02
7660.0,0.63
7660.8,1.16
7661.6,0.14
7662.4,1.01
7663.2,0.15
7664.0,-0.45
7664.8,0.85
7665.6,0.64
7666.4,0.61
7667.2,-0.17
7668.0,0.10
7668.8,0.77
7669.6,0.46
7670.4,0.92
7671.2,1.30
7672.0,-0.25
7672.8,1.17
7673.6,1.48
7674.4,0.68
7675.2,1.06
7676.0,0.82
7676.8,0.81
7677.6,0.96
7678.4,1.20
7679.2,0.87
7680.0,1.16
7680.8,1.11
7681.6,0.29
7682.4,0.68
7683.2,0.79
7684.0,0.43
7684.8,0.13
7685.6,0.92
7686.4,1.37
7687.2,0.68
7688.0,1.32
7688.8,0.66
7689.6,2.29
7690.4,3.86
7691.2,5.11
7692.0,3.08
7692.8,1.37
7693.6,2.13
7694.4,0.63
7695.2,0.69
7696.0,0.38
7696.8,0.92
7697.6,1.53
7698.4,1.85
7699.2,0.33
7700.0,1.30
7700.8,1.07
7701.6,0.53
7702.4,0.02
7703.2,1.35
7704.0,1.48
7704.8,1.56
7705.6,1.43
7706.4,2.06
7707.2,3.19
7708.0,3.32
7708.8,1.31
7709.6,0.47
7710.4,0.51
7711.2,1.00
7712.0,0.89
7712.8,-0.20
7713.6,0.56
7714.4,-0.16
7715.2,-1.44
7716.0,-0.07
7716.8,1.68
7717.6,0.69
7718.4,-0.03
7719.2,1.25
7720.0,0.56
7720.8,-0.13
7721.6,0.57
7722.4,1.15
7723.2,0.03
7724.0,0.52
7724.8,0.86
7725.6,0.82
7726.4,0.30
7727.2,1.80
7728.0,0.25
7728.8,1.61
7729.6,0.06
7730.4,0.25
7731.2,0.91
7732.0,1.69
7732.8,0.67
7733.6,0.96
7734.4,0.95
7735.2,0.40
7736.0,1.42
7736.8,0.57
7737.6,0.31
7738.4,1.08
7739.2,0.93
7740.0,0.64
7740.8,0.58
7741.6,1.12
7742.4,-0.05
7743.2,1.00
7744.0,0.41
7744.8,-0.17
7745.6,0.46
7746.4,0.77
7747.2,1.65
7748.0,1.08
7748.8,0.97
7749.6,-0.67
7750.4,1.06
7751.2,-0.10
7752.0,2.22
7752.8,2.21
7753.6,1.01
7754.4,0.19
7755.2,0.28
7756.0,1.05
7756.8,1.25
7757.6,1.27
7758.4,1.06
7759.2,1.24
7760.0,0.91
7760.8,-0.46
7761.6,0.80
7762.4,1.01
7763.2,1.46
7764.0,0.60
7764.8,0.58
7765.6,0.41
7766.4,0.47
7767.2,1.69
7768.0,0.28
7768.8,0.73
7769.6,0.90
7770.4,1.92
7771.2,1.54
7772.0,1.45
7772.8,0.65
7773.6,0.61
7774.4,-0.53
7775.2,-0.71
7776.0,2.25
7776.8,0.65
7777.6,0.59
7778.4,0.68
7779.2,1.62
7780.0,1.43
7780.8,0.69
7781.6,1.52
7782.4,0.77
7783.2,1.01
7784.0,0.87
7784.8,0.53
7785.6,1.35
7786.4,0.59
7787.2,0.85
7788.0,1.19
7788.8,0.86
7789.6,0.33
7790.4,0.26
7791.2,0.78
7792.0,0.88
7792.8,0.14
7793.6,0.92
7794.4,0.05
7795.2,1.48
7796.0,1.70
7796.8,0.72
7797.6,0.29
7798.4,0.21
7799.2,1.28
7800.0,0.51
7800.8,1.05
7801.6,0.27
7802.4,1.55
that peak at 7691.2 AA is [S II] 6716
